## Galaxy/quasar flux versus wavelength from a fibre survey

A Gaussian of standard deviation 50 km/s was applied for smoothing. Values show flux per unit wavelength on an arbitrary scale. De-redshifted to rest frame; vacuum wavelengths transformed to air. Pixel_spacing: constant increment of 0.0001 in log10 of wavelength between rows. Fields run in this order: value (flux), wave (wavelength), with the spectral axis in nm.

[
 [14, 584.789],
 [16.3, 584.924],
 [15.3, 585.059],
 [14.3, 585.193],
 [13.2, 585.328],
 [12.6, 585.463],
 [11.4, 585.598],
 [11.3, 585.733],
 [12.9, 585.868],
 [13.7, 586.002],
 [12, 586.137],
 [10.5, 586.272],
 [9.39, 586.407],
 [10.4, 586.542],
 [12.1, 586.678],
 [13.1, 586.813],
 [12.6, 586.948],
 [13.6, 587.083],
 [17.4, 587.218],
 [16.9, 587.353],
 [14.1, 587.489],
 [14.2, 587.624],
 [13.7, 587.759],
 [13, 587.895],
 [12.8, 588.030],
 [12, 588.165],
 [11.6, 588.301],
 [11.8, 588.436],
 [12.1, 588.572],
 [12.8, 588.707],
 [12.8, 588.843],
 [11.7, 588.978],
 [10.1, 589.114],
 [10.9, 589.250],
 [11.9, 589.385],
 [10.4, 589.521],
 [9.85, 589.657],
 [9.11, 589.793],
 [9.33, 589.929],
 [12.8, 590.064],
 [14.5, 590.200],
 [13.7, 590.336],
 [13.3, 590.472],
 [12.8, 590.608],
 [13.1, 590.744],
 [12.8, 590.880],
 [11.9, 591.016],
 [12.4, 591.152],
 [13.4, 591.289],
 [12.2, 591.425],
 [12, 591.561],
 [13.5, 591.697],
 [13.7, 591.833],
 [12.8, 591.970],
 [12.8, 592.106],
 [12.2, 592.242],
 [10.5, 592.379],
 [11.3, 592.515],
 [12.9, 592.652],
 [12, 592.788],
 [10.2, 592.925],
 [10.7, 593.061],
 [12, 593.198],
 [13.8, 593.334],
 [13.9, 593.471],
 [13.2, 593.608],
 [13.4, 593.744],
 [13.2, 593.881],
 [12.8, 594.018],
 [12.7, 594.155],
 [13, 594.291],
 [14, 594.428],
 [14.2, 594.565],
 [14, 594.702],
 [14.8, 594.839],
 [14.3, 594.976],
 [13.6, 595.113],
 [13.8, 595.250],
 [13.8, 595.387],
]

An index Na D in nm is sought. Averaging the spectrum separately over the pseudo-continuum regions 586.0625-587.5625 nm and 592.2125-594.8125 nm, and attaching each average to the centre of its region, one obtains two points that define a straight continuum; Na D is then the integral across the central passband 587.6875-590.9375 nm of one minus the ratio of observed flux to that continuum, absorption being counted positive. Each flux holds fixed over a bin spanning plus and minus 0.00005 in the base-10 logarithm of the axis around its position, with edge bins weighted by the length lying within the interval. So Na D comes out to 0.20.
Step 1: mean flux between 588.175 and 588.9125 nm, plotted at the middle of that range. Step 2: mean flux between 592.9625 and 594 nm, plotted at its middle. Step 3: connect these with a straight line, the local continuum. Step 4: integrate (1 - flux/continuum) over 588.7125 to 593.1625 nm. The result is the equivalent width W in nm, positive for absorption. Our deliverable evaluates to 0.18 nm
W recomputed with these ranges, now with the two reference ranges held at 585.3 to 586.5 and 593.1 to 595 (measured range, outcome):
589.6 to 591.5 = 0.08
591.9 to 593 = 0.11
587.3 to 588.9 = -0.11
